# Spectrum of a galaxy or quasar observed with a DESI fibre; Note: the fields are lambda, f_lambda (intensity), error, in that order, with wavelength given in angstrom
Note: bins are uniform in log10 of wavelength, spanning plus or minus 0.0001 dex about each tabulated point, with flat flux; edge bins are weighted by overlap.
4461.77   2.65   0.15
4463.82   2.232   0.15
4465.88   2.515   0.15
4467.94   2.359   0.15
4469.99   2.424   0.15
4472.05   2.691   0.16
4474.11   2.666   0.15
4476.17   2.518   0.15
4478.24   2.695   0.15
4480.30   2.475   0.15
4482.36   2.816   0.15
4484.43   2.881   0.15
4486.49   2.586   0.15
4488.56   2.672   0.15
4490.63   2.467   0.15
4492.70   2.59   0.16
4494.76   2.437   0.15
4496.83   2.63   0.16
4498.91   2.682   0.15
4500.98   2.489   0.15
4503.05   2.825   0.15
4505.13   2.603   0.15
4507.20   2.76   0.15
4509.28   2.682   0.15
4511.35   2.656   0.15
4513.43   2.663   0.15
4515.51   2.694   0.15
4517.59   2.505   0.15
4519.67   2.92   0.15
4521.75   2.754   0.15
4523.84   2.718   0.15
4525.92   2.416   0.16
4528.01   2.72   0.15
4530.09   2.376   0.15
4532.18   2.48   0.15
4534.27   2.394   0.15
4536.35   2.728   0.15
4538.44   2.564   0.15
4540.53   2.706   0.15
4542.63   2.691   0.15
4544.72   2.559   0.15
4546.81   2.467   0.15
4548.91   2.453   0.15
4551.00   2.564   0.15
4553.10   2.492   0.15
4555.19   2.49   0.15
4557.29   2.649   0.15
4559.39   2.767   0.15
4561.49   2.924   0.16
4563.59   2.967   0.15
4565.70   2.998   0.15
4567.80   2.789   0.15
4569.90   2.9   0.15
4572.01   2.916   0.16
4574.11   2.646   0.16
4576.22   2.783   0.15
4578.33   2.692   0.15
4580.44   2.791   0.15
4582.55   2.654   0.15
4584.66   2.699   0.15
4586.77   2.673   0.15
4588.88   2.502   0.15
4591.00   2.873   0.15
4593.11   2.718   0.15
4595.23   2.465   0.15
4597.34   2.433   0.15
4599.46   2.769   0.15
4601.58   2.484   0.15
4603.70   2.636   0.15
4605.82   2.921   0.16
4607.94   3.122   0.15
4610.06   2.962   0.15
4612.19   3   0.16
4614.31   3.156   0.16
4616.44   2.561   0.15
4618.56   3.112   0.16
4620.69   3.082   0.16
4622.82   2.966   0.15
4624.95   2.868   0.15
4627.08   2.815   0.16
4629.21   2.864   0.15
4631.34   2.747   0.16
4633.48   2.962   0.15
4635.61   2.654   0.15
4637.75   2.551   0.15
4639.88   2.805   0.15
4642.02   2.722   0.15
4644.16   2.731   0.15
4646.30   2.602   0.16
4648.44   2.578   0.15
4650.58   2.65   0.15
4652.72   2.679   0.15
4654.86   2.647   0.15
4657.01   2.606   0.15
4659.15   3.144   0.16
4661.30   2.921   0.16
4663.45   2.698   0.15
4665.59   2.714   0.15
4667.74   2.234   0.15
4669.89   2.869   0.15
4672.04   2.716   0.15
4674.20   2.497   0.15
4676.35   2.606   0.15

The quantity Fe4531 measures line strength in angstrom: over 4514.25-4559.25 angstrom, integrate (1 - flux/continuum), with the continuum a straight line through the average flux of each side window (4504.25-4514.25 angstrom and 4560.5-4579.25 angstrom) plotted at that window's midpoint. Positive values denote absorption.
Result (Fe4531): 2.6 angstrom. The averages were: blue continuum 2.68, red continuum 2.85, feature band 2.59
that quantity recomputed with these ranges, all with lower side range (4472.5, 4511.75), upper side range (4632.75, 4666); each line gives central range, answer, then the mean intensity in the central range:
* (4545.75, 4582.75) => -0.56 angstrom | 2.72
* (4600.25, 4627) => -1.91 angstrom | 2.9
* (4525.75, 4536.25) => 0.62 angstrom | 2.51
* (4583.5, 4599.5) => 0.37 angstrom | 2.63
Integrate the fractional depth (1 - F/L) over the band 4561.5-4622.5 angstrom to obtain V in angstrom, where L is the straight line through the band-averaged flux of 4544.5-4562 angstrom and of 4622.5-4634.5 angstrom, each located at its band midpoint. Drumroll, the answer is -1.6 angstrom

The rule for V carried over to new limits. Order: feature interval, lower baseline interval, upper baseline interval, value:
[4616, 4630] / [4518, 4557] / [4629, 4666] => -1.1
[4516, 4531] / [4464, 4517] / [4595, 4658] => 0.1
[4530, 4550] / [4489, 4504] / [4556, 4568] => 1.5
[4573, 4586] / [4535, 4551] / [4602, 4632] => 0.2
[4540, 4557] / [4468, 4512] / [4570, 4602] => 0.7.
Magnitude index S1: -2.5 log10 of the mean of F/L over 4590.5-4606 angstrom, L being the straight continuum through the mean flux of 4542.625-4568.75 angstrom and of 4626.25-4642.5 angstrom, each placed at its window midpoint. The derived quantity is 0.03 mag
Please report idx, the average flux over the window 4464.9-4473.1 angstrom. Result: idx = 2.5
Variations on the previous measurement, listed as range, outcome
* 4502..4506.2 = 2.72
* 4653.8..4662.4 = 2.83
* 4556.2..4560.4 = 2.7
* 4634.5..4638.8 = 2.61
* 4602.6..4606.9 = 2.78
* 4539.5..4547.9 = 2.6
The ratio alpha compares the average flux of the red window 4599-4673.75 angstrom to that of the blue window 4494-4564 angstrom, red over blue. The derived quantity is 1.1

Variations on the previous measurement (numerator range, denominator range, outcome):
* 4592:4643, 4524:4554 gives 1.10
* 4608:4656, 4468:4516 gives 1.07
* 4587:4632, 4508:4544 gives 1.07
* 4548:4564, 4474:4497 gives 1.01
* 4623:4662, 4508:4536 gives 1.05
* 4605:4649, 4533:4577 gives 1.06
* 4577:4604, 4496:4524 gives 0.99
